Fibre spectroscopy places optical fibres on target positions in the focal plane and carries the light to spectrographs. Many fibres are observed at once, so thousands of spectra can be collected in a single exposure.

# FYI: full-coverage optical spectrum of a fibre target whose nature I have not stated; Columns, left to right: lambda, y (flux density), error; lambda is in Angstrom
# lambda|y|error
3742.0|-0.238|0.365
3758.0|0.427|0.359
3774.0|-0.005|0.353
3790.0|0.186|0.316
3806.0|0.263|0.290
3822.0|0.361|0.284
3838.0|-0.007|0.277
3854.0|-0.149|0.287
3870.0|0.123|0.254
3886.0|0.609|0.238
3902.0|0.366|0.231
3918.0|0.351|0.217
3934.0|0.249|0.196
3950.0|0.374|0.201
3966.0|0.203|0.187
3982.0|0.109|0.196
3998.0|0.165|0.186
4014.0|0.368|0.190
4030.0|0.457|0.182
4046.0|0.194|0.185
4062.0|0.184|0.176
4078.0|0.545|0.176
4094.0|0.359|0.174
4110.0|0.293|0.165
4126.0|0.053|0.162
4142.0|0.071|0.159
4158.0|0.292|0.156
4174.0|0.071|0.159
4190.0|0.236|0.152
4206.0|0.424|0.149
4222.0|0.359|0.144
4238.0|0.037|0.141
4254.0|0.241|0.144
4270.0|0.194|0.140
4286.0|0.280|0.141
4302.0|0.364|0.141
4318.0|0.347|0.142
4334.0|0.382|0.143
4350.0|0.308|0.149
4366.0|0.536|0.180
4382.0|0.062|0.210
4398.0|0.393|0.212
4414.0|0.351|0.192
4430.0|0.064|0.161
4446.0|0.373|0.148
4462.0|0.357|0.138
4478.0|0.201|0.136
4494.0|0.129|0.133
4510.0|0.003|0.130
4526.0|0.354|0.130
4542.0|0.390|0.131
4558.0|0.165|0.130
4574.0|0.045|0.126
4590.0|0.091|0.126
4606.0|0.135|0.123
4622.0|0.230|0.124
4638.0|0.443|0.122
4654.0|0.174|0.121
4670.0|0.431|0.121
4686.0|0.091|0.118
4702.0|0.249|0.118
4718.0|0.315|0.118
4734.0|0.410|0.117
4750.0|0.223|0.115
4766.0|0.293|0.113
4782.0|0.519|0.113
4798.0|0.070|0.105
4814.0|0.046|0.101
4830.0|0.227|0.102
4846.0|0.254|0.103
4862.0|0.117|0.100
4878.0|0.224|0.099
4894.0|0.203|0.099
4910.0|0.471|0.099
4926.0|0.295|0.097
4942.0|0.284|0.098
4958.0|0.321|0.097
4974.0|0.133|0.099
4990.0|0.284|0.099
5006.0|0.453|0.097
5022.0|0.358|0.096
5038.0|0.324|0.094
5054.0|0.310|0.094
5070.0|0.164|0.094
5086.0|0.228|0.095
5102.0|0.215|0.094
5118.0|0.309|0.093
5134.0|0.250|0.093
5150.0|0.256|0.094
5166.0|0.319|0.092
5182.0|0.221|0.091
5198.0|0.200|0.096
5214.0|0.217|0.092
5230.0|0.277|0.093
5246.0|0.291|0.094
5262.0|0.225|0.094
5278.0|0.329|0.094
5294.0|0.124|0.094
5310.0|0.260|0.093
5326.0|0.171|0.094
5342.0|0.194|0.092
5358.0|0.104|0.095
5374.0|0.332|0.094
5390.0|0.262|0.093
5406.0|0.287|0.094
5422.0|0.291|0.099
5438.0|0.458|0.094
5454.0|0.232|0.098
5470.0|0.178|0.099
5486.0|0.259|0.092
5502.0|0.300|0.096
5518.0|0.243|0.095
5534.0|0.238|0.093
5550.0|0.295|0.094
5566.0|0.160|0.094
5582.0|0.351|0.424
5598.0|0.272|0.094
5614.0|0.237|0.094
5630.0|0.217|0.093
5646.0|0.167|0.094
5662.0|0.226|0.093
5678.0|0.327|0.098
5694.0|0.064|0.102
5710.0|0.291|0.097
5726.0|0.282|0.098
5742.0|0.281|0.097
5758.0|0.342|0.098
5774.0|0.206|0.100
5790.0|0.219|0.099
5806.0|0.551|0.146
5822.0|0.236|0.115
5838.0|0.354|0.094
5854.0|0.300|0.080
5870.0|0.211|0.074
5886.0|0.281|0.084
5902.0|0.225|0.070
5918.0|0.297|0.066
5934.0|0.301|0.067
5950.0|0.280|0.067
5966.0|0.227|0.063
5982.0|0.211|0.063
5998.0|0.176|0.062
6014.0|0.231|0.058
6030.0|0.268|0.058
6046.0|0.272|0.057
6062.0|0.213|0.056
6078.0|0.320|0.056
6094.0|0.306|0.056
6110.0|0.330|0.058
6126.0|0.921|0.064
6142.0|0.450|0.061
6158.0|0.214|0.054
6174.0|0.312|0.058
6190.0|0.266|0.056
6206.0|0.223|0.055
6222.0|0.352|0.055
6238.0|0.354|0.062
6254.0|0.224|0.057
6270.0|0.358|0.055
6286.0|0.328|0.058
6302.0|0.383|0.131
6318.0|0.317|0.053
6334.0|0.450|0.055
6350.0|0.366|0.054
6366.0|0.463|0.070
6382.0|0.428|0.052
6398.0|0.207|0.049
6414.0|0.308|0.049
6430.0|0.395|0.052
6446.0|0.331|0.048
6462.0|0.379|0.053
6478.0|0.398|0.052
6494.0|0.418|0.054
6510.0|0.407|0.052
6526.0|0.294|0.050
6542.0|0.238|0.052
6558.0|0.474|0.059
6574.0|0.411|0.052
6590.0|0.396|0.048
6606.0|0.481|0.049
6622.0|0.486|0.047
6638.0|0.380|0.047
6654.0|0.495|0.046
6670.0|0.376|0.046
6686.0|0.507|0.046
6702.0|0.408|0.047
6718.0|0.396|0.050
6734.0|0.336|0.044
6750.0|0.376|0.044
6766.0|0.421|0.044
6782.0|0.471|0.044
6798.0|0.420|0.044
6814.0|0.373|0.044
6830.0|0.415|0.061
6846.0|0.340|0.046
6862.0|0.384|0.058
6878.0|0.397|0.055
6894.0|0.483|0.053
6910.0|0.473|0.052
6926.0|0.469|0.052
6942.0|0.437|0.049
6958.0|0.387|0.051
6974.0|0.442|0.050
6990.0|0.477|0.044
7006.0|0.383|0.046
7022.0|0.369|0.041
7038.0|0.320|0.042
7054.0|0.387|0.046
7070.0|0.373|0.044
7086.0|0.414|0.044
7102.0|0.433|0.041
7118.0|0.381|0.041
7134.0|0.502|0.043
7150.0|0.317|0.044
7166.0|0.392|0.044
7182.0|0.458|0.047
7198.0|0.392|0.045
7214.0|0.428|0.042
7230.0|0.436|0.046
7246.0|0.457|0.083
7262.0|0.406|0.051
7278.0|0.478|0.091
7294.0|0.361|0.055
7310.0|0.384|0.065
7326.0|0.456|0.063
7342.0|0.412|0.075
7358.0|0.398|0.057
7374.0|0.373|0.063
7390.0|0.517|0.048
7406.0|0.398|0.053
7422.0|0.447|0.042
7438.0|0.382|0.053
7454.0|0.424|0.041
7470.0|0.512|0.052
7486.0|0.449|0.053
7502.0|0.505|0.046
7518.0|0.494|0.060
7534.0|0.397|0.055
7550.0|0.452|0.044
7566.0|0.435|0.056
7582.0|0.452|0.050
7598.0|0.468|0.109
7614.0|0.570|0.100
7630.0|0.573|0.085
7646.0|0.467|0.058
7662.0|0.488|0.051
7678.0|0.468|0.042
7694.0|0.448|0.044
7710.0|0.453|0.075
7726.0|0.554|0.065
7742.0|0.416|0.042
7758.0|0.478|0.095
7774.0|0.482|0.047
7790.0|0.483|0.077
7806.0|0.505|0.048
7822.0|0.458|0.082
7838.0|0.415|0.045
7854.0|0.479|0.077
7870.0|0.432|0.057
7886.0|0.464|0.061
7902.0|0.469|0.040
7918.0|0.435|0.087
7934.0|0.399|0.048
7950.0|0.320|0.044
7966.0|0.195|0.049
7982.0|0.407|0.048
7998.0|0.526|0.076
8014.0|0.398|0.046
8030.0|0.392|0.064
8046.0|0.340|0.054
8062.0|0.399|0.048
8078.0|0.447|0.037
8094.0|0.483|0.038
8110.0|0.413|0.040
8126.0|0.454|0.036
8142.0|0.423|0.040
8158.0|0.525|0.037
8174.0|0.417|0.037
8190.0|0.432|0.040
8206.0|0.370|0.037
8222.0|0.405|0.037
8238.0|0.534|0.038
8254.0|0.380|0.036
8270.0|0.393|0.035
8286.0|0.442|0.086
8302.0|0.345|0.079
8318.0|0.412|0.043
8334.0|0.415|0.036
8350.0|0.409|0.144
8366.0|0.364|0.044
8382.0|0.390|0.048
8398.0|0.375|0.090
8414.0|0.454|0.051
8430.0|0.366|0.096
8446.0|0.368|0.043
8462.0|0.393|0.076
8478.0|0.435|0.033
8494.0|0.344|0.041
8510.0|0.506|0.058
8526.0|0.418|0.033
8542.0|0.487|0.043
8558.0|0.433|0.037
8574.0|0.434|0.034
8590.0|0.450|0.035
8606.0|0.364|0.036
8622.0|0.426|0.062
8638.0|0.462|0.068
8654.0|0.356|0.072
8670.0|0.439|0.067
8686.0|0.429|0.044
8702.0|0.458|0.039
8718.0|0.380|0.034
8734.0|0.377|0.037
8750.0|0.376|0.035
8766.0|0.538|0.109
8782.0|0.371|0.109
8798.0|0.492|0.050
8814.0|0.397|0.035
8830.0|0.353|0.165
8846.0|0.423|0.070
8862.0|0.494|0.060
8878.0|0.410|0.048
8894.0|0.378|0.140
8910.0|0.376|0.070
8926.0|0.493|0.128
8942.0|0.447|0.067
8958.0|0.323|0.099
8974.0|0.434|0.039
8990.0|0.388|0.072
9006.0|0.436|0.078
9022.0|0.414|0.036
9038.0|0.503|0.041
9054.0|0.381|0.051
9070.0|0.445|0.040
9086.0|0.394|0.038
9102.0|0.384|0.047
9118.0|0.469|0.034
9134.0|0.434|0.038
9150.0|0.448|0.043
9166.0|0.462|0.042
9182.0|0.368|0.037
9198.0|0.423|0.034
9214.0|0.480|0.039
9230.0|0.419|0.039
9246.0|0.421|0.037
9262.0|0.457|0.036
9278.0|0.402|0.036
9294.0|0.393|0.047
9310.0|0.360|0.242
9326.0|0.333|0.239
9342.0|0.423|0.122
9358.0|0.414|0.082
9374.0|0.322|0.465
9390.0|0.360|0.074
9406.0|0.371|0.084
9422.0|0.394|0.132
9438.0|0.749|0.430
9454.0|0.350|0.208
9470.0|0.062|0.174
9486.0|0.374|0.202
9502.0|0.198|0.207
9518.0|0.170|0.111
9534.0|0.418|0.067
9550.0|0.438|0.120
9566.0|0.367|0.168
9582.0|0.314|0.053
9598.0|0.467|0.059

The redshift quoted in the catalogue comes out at 0.644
